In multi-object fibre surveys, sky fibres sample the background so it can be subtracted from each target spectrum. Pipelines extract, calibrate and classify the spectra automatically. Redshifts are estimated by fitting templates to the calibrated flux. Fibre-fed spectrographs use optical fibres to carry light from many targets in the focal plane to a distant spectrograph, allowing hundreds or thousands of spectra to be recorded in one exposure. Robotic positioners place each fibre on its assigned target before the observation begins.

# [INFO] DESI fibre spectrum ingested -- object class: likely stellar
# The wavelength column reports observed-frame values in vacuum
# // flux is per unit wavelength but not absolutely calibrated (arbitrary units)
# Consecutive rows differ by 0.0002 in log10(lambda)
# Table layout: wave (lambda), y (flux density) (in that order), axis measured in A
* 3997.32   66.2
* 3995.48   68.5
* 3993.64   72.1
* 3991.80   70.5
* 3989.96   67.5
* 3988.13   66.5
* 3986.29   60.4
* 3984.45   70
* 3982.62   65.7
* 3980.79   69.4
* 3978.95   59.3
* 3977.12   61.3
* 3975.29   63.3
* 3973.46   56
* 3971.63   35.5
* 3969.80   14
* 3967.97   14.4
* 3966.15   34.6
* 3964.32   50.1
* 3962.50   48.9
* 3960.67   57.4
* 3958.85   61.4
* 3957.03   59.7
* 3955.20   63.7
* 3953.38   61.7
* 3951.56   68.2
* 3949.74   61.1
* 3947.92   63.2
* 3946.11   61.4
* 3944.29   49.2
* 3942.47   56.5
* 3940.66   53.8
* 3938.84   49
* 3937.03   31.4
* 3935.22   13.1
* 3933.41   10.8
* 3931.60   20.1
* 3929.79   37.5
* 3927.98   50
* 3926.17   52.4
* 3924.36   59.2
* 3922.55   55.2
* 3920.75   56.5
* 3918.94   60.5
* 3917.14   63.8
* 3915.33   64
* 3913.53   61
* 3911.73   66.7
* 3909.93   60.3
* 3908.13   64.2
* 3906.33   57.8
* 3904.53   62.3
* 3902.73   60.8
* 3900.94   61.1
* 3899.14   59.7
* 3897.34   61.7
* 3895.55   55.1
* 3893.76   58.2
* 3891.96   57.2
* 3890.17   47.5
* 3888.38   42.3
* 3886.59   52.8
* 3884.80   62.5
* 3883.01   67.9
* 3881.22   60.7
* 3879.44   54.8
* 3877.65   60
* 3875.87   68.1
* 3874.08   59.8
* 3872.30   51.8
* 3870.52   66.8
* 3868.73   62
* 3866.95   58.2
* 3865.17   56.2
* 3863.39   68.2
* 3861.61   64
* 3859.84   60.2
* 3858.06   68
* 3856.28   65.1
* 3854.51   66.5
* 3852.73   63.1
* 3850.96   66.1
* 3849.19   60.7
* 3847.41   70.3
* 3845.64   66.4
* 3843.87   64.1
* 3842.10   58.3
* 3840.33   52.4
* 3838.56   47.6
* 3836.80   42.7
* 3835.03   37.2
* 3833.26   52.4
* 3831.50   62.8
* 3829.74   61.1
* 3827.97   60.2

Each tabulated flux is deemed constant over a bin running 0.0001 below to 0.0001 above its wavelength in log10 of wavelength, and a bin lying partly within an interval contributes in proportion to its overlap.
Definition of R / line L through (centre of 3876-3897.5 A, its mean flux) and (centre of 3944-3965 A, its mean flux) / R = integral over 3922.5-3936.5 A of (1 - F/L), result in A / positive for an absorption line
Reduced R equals 5.4 A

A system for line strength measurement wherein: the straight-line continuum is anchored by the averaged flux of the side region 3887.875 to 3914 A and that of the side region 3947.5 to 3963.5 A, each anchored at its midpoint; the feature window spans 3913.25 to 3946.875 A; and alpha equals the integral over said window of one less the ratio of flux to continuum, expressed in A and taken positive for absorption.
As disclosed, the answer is 6.9 A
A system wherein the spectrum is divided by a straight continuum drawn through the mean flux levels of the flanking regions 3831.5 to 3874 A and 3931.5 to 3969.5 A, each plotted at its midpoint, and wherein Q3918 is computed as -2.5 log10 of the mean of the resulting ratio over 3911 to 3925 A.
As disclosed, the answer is -0.18 mag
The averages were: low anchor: 59.6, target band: 60.8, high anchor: 47.2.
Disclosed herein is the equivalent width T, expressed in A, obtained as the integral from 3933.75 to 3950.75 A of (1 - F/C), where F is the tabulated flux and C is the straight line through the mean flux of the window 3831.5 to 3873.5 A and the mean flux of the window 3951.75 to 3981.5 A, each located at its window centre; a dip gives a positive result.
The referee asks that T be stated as 1.6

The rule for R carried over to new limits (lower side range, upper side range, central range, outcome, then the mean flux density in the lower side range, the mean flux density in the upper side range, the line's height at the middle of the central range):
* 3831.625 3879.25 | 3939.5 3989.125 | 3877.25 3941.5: 5.1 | 59.8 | 55.1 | 57.5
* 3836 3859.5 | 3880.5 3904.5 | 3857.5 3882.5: -0.9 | 60.9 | 57.6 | 59.3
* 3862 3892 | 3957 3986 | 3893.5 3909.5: -1.0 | 58.8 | 51.3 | 56.8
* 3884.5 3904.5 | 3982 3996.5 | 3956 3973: 5.9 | 56.3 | 67.7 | 64.7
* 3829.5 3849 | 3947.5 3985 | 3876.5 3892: -0.3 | 55.9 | 54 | 55.2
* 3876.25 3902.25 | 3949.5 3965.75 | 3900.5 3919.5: -1.4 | 57.5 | 58.3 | 57.8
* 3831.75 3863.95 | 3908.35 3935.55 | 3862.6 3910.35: -4.1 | 59.6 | 49.8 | 54.5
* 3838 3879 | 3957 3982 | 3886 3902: 0.7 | 61.9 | 48.8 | 57.7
